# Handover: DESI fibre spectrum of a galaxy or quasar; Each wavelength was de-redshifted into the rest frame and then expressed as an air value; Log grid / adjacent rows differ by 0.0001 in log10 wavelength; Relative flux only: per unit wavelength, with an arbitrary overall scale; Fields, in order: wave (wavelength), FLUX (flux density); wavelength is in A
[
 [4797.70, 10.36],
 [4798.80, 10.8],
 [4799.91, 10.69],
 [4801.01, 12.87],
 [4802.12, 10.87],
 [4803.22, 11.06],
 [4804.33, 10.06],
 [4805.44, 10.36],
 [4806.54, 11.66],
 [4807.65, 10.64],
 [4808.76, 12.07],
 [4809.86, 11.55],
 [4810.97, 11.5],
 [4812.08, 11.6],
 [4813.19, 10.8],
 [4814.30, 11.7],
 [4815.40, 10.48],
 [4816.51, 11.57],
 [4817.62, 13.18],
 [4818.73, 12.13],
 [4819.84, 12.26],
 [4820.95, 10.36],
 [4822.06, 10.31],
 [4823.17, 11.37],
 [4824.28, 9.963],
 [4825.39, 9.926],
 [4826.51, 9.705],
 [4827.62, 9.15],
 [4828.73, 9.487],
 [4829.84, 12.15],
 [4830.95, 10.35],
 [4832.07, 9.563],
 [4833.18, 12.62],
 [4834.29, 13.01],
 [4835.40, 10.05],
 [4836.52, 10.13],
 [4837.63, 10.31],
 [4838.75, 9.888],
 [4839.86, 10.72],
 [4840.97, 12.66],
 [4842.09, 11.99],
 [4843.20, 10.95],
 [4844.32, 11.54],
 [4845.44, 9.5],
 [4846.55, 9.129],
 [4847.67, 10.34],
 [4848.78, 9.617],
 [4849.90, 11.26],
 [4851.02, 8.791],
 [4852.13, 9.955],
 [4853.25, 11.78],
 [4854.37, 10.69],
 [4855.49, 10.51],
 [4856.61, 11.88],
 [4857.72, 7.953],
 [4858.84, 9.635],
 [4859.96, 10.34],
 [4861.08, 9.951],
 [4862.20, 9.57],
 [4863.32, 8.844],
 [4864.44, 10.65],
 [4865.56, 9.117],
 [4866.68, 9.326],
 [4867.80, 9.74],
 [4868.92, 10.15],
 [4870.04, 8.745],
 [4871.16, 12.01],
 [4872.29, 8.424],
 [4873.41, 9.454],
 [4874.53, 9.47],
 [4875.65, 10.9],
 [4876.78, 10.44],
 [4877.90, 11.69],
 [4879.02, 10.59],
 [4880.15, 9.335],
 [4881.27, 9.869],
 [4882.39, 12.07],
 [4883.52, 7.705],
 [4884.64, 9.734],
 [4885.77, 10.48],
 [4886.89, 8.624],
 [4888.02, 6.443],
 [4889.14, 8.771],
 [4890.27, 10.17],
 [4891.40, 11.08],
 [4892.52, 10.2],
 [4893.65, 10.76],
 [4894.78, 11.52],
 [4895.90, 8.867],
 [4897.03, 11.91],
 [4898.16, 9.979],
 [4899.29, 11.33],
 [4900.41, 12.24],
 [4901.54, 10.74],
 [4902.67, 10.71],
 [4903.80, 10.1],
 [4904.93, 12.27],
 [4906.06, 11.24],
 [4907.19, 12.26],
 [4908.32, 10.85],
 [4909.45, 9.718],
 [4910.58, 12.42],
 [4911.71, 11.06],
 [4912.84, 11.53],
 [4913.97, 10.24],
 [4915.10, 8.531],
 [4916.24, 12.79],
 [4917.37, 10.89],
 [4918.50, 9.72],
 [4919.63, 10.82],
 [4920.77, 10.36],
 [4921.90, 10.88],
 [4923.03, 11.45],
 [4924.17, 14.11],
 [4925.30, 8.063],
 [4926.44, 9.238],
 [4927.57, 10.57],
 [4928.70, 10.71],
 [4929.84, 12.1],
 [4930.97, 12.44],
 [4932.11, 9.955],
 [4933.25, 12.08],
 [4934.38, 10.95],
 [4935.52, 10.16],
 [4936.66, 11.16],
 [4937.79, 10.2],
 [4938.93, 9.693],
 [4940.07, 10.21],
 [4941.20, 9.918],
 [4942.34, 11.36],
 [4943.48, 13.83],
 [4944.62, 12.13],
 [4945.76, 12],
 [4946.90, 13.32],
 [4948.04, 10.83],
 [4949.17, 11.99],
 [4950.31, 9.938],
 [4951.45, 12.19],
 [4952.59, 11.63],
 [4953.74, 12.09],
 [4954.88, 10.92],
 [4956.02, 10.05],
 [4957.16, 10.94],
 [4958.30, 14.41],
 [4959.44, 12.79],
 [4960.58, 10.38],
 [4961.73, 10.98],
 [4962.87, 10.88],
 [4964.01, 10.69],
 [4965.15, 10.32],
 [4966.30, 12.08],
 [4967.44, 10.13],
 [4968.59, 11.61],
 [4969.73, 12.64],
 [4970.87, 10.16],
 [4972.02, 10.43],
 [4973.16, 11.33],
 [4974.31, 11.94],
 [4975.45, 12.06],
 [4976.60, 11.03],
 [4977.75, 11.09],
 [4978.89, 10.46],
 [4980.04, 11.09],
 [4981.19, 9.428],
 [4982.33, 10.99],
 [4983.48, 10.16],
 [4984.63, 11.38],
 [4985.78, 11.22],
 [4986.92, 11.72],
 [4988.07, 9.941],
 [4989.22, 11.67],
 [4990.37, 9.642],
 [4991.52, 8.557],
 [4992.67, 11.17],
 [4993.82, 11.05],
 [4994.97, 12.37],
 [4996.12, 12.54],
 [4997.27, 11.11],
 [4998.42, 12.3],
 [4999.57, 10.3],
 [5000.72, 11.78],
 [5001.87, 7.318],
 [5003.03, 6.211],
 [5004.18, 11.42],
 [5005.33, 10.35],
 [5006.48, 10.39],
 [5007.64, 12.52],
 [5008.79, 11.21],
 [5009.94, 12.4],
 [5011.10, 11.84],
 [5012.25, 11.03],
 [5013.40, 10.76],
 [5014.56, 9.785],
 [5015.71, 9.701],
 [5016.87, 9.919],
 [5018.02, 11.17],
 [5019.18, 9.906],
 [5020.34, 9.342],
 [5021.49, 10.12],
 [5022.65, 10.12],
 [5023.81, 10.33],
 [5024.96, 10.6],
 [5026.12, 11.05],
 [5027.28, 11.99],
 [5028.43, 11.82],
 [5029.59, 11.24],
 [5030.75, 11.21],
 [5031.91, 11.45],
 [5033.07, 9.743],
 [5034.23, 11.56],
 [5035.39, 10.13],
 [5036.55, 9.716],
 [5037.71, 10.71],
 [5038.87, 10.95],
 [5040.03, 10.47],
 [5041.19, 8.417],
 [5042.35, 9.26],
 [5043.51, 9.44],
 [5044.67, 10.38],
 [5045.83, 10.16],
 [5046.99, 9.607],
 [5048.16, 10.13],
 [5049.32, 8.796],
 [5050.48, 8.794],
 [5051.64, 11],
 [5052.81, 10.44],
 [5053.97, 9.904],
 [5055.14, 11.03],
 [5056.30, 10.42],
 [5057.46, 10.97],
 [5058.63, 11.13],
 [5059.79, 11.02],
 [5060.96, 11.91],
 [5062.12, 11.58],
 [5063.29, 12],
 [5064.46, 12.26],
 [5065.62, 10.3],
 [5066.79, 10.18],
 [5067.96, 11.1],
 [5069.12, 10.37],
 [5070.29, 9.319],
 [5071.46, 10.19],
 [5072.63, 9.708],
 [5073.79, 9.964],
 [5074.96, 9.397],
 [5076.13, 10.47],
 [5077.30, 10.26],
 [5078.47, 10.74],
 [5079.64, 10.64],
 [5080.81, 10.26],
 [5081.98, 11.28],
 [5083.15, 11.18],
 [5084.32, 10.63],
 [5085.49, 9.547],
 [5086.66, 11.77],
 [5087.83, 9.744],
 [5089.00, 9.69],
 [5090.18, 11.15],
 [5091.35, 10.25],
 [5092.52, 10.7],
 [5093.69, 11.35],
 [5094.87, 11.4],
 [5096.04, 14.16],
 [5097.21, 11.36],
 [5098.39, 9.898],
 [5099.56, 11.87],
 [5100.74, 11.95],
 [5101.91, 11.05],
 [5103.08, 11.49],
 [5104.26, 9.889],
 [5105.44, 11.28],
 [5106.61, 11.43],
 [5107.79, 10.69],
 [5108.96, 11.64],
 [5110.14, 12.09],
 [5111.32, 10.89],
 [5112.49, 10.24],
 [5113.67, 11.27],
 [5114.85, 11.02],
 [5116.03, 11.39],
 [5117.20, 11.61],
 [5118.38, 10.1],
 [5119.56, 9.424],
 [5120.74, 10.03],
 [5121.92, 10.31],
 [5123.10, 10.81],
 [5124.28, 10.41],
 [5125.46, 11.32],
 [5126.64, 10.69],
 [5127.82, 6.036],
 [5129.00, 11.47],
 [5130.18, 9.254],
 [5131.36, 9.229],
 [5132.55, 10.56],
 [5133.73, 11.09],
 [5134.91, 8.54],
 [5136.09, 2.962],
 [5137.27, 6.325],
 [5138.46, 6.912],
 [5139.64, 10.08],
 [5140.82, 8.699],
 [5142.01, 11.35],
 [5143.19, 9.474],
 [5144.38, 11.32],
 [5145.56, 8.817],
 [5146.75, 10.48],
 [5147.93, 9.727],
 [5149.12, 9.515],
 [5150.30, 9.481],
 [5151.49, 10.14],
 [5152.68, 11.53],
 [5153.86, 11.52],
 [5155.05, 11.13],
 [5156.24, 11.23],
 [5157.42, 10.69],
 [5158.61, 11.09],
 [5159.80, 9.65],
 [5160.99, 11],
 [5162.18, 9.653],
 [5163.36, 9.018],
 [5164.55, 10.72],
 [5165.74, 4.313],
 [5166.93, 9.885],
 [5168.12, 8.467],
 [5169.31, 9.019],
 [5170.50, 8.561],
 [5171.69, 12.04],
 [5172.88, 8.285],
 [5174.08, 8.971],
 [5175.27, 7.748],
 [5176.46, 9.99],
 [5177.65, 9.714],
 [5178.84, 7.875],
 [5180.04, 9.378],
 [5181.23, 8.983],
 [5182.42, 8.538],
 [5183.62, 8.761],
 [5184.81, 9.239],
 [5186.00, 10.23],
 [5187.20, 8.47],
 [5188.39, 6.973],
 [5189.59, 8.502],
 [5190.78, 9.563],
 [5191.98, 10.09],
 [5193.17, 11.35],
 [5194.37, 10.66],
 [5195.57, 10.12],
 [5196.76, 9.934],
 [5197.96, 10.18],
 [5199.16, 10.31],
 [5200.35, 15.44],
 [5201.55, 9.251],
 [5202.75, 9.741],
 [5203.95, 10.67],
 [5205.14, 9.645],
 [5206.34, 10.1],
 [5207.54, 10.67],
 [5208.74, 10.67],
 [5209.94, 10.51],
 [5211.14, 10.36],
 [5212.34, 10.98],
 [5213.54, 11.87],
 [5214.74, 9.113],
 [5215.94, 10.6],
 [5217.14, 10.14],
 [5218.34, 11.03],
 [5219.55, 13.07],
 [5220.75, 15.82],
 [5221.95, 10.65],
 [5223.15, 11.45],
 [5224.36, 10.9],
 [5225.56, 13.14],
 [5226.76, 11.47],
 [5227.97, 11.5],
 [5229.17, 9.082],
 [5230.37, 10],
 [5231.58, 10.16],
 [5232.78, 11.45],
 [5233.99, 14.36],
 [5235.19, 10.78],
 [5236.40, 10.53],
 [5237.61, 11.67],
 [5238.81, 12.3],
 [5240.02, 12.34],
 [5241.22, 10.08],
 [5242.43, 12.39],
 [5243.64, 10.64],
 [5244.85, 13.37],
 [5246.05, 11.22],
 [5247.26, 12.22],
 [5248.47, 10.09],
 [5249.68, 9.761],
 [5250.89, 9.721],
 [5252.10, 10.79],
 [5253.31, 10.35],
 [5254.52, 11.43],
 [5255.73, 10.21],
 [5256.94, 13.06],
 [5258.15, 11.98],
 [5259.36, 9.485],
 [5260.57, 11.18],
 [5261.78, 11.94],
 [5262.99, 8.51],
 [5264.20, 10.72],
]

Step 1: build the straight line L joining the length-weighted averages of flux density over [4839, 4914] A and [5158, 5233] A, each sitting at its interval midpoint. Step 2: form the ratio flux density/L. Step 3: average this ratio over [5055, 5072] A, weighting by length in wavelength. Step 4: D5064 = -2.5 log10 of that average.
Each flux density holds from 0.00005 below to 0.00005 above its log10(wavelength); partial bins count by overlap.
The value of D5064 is -0.074 mag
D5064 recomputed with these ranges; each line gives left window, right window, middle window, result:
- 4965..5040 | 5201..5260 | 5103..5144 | 0.10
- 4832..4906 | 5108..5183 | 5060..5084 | -0.08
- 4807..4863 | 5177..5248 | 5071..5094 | 0.03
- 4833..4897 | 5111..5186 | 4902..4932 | -0.09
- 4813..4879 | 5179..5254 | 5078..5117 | -0.04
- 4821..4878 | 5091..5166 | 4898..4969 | -0.09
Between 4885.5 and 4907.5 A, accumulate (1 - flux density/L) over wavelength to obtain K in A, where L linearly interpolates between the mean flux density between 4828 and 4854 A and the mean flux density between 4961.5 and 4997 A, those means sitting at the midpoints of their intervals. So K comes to 0.7 A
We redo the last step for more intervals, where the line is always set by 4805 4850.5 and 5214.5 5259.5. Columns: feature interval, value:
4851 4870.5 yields 1.9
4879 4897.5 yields 1.9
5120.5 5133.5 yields 1.3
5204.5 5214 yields 0.6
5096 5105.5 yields -0.1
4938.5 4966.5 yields -1.0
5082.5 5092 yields 0.6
